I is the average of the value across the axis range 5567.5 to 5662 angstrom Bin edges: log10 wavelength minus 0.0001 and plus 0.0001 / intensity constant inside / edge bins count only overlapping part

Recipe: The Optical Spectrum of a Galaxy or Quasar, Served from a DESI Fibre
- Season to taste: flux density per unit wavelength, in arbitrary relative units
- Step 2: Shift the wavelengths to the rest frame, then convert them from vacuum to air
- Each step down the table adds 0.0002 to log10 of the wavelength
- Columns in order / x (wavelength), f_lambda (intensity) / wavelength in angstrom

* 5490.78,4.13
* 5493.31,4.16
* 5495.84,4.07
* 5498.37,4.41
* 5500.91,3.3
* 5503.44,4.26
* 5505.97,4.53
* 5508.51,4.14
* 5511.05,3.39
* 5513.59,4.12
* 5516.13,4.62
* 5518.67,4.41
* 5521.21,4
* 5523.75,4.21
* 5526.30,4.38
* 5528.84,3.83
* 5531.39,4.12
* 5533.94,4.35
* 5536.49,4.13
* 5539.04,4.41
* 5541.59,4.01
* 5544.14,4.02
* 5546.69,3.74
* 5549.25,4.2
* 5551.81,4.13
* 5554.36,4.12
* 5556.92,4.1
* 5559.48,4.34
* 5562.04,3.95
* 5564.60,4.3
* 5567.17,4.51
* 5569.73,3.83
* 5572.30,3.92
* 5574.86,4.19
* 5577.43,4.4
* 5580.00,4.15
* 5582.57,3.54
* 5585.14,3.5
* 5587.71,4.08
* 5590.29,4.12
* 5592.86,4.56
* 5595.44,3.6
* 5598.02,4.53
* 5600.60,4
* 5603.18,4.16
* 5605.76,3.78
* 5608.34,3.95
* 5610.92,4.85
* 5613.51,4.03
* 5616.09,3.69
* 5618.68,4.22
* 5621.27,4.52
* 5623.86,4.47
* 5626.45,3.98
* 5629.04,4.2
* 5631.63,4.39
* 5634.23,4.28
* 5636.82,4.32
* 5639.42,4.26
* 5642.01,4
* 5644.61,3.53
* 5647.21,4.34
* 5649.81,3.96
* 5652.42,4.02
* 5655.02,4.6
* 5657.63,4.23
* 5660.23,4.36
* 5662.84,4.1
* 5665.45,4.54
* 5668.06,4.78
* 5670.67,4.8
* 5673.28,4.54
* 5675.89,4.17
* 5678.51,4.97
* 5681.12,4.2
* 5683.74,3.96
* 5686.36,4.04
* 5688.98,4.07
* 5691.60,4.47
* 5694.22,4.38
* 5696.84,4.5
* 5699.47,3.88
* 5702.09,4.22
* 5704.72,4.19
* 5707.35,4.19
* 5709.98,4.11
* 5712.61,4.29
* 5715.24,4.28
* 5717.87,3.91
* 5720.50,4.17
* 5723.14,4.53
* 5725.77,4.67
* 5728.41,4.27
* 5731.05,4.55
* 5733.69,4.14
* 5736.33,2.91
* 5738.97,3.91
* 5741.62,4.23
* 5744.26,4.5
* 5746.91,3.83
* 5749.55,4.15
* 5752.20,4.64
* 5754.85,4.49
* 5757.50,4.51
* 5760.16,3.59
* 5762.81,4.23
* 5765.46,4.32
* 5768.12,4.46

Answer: 4.13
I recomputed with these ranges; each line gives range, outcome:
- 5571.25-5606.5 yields 4.04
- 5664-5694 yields 4.41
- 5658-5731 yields 4.32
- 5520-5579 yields 4.14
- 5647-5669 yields 4.32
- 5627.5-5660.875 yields 4.19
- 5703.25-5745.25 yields 4.18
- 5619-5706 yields 4.28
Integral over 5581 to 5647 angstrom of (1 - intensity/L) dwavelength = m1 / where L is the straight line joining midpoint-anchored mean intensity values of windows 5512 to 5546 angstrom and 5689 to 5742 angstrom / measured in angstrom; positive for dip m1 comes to 1.2 angstrom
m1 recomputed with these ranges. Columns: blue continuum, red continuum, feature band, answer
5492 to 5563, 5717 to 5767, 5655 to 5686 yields -1.9 angstrom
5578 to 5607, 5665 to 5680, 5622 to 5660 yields 1.7 angstrom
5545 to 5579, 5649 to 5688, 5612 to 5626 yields 0.2 angstrom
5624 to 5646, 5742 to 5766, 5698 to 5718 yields 0.3 angstrom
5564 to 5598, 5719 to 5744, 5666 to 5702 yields -2.0 angstrom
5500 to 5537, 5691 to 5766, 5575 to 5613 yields 0.6 angstrom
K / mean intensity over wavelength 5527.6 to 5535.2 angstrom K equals 4.1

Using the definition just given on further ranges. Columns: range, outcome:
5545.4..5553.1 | 4.02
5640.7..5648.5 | 3.96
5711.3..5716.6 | 4.28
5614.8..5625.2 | 4.22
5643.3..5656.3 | 4.09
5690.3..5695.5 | 4.43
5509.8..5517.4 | 4.04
